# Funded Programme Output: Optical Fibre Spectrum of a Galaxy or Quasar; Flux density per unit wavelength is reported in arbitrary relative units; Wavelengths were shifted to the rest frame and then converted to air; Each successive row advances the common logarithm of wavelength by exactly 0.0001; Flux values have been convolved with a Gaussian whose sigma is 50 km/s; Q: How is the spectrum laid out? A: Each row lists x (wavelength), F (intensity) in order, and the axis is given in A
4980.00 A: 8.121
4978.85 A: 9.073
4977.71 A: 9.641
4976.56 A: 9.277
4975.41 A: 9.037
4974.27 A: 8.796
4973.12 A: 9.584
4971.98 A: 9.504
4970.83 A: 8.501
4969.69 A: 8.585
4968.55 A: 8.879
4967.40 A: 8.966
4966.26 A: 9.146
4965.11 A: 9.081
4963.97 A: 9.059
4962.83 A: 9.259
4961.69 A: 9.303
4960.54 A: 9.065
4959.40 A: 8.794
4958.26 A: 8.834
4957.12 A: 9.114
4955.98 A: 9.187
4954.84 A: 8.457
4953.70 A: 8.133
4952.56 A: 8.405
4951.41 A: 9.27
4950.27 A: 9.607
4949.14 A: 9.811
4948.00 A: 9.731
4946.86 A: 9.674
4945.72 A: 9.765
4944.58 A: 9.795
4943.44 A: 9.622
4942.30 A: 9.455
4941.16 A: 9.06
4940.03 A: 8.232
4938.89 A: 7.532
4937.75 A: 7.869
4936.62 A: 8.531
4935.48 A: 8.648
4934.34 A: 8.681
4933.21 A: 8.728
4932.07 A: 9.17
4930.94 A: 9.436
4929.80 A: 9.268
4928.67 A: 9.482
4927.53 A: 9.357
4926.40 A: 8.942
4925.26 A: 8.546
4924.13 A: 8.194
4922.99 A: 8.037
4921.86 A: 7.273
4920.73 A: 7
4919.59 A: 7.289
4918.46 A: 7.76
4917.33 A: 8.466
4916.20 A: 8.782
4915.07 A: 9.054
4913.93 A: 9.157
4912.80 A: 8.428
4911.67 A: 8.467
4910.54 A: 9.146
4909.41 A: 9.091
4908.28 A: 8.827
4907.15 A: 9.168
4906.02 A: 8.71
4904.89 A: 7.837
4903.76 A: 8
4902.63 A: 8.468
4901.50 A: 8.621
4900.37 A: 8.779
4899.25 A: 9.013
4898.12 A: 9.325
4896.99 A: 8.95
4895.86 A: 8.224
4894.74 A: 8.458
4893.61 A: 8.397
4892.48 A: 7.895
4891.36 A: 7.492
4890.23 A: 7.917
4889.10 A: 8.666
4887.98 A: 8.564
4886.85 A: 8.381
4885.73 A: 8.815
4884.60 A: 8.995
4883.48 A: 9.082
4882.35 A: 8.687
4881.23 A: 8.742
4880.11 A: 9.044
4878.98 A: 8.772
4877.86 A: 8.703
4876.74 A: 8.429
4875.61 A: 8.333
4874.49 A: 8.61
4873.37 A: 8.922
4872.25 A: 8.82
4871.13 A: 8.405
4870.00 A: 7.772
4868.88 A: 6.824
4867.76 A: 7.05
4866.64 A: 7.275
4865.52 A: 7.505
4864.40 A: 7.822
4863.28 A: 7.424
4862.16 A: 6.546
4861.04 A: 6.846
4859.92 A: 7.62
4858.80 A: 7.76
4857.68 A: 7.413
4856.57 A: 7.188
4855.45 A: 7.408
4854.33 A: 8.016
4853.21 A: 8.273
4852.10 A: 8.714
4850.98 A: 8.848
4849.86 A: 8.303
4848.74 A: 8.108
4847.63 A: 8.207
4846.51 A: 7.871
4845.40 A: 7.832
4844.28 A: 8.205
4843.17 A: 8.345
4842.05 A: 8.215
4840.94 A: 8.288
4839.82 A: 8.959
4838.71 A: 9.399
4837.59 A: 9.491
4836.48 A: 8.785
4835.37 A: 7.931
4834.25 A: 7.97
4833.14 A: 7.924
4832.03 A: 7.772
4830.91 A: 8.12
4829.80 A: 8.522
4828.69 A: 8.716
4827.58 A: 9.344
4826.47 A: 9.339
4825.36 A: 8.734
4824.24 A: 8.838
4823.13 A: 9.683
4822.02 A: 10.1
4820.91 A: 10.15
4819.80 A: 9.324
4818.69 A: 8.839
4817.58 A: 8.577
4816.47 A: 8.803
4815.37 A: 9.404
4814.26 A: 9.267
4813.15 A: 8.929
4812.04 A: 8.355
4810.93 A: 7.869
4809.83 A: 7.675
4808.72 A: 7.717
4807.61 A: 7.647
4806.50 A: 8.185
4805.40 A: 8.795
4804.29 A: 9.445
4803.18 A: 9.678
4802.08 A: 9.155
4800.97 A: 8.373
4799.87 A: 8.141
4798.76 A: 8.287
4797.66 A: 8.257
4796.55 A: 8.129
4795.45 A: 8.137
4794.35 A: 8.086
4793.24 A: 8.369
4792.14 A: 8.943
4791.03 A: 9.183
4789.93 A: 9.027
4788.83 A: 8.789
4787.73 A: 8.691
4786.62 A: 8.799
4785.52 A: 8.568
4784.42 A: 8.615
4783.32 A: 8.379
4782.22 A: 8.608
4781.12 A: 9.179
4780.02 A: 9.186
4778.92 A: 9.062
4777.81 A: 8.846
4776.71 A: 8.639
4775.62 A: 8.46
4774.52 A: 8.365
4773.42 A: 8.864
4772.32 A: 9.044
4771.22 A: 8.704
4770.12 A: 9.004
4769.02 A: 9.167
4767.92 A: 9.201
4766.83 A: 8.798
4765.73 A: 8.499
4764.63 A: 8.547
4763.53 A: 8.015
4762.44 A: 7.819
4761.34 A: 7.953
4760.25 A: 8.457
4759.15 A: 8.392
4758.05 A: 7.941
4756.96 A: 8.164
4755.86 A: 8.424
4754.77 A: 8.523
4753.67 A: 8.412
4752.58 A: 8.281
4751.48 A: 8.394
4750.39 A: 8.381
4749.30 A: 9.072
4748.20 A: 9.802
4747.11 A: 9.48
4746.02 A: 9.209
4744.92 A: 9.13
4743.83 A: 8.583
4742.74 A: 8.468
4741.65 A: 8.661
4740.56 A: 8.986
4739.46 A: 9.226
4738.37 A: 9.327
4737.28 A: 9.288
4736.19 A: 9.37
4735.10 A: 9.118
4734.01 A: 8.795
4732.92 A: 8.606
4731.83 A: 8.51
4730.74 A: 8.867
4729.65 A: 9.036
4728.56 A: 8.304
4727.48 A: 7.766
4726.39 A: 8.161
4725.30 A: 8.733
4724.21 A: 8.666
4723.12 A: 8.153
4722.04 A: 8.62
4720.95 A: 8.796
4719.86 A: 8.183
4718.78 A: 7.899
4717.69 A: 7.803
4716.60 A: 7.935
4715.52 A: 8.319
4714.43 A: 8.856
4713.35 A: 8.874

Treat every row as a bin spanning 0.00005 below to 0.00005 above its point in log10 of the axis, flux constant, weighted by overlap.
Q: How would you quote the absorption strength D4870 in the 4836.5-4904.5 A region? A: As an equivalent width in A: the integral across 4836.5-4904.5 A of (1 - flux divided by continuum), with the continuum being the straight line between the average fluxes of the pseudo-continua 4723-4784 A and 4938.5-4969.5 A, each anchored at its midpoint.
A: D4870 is 5.1 A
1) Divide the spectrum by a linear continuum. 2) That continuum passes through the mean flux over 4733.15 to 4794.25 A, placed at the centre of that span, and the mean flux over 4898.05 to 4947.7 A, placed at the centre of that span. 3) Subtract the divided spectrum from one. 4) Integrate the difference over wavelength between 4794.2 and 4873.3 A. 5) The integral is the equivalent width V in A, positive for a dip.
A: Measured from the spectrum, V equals 3.5 A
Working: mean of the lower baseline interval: 8.74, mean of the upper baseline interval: 8.7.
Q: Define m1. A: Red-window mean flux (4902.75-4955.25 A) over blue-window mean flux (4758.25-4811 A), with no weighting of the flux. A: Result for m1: 1.02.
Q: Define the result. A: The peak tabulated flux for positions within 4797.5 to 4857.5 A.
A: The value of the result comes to 10.15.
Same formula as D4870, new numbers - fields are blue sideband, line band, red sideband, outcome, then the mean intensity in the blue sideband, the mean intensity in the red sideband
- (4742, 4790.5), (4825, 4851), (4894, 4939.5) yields 0.51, 8.68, 8.57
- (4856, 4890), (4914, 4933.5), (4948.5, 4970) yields 0.24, 8.1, 9.01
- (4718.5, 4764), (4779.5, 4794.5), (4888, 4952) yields -0.20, 8.63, 8.7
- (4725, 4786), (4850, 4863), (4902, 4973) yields 1.56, 8.7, 8.81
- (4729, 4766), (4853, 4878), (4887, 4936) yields 2.42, 8.7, 8.55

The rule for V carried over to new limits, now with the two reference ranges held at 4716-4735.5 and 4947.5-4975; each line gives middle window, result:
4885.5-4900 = 0.66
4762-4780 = -0.32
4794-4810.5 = 0.49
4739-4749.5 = -0.71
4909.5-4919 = 0.26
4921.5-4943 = 0.71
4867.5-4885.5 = 0.71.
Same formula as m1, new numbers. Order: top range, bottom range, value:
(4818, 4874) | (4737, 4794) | 0.95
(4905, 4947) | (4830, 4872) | 1.09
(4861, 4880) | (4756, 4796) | 0.92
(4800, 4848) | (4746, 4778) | 1.01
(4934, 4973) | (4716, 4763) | 1.05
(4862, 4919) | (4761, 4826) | 0.97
